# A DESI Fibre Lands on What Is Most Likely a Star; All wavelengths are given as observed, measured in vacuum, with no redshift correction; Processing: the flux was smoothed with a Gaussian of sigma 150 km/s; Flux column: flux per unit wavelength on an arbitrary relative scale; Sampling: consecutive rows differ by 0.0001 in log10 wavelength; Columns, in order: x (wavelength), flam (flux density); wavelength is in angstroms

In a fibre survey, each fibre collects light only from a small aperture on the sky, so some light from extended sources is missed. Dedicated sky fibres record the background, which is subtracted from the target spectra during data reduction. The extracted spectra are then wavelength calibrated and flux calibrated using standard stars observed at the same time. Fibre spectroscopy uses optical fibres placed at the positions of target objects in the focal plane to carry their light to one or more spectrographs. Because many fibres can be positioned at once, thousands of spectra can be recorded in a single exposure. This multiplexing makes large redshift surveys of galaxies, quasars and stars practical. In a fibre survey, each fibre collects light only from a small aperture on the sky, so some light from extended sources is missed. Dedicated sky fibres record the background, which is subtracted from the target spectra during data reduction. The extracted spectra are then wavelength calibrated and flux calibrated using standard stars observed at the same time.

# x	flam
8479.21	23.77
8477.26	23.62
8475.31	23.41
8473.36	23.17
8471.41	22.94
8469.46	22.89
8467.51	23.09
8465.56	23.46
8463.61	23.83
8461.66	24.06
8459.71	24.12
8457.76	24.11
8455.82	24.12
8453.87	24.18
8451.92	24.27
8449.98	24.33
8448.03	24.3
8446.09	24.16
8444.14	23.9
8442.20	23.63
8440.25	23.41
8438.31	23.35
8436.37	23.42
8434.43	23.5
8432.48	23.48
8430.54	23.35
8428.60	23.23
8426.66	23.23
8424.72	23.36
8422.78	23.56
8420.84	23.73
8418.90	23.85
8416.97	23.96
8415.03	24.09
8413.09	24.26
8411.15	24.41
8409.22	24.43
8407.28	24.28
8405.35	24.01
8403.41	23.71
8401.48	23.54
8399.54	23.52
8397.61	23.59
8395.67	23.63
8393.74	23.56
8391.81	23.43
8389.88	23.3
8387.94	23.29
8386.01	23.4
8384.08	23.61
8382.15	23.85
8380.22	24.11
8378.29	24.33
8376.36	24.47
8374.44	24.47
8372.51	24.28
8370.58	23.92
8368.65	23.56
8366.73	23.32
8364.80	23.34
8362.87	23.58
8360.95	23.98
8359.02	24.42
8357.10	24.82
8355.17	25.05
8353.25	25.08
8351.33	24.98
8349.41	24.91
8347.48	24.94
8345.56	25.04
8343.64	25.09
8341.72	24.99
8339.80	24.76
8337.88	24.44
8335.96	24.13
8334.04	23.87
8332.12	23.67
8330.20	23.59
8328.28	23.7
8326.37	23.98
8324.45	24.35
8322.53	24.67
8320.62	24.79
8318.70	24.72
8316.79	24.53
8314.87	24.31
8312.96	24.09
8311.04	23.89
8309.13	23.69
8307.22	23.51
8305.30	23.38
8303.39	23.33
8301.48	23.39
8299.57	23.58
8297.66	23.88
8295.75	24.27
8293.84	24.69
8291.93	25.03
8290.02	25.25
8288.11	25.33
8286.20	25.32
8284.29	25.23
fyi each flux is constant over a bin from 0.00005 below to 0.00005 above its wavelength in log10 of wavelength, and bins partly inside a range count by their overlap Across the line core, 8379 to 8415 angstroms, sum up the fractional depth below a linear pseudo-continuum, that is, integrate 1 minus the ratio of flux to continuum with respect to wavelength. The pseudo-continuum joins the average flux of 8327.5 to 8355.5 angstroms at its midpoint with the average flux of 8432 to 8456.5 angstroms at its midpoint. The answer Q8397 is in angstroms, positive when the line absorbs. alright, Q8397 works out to 0.6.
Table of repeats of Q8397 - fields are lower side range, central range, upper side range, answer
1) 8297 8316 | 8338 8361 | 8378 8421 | -1.1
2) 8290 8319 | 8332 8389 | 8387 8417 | -0.9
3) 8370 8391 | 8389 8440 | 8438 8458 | 0.6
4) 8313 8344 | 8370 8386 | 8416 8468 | 0.0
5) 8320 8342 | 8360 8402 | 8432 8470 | 0.5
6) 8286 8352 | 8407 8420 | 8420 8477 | -0.2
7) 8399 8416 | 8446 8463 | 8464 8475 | -0.6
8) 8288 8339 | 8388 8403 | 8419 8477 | 0.2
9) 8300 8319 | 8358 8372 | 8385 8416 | 0.0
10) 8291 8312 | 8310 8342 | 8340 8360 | 0.2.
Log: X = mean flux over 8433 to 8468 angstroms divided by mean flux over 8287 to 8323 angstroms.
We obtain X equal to 0.98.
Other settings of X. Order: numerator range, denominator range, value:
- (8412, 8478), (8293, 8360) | 0.97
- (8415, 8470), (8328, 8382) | 0.98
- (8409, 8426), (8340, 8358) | 0.96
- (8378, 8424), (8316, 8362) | 0.97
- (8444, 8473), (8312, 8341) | 0.98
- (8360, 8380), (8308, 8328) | 0.99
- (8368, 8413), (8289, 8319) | 0.99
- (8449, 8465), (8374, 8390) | 1.01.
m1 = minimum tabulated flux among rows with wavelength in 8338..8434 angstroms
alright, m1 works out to 23.23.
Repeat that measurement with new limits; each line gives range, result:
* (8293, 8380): 23.32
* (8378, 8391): 23.29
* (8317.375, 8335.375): 23.59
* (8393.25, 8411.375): 23.52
